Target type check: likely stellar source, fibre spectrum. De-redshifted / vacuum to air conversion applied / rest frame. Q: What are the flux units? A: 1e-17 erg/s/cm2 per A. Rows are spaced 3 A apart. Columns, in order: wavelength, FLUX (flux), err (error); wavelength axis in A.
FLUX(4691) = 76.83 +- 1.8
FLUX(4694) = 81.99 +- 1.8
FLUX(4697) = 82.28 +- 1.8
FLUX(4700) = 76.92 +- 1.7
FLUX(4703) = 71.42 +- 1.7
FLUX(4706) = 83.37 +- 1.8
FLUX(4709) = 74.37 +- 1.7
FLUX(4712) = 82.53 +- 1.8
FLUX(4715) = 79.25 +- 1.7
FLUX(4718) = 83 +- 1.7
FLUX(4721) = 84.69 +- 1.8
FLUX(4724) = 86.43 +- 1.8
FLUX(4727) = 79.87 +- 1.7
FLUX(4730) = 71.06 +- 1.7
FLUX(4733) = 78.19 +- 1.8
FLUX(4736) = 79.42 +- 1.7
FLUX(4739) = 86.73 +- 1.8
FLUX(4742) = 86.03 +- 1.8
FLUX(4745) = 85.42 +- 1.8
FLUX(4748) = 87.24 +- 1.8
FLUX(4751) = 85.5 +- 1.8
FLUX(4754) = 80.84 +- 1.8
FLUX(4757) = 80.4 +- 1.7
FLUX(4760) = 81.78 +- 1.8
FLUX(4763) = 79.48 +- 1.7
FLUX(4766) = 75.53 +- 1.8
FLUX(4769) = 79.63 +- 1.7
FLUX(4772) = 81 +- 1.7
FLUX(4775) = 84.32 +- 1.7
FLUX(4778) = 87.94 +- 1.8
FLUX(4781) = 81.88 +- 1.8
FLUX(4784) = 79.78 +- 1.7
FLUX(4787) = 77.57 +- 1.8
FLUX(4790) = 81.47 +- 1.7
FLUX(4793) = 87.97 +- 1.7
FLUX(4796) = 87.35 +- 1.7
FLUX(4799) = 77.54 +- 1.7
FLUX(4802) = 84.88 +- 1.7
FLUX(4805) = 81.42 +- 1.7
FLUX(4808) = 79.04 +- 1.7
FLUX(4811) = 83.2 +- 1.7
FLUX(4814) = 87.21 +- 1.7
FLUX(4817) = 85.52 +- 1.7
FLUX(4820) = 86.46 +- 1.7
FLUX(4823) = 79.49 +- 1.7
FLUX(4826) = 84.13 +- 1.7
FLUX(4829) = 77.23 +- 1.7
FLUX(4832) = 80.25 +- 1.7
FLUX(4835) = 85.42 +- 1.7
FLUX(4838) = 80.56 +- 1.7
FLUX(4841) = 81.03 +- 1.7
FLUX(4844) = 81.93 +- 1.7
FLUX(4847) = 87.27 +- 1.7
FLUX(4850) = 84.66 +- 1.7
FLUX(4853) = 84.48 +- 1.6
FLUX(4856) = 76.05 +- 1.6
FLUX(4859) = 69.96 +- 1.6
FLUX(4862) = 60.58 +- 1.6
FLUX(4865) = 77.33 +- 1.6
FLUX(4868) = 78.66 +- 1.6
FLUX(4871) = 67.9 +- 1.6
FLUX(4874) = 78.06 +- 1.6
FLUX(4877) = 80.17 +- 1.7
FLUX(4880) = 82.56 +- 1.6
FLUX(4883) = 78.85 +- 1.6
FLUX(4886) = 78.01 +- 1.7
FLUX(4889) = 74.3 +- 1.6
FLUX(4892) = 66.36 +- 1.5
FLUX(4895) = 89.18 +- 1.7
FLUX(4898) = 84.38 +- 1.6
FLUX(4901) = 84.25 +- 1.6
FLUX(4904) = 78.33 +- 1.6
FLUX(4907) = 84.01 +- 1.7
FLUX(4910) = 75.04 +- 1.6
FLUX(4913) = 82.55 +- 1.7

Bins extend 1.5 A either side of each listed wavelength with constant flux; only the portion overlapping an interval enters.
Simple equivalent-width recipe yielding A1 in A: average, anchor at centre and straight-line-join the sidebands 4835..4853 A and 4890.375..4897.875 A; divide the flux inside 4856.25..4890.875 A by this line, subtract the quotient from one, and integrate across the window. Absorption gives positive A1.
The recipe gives 2.43 A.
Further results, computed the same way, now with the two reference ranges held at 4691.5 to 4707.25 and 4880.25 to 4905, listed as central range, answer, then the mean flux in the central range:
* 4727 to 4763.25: -1.27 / 81.8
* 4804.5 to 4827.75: -1.20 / 83.3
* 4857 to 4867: 1.16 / 70.1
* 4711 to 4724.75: -0.70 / 83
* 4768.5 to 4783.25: -0.72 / 83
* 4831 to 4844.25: -0.44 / 81.9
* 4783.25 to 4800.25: -0.63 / 82.1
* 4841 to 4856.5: -0.75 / 83.1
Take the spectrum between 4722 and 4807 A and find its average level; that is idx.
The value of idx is 82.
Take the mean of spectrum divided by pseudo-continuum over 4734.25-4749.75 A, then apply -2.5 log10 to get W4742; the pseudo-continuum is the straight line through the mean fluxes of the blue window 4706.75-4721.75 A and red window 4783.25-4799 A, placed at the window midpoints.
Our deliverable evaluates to -0.05 mag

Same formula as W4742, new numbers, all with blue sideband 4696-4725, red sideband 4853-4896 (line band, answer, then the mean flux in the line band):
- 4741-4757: -0.07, 84.5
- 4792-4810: -0.07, 82.9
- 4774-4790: -0.05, 82.2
